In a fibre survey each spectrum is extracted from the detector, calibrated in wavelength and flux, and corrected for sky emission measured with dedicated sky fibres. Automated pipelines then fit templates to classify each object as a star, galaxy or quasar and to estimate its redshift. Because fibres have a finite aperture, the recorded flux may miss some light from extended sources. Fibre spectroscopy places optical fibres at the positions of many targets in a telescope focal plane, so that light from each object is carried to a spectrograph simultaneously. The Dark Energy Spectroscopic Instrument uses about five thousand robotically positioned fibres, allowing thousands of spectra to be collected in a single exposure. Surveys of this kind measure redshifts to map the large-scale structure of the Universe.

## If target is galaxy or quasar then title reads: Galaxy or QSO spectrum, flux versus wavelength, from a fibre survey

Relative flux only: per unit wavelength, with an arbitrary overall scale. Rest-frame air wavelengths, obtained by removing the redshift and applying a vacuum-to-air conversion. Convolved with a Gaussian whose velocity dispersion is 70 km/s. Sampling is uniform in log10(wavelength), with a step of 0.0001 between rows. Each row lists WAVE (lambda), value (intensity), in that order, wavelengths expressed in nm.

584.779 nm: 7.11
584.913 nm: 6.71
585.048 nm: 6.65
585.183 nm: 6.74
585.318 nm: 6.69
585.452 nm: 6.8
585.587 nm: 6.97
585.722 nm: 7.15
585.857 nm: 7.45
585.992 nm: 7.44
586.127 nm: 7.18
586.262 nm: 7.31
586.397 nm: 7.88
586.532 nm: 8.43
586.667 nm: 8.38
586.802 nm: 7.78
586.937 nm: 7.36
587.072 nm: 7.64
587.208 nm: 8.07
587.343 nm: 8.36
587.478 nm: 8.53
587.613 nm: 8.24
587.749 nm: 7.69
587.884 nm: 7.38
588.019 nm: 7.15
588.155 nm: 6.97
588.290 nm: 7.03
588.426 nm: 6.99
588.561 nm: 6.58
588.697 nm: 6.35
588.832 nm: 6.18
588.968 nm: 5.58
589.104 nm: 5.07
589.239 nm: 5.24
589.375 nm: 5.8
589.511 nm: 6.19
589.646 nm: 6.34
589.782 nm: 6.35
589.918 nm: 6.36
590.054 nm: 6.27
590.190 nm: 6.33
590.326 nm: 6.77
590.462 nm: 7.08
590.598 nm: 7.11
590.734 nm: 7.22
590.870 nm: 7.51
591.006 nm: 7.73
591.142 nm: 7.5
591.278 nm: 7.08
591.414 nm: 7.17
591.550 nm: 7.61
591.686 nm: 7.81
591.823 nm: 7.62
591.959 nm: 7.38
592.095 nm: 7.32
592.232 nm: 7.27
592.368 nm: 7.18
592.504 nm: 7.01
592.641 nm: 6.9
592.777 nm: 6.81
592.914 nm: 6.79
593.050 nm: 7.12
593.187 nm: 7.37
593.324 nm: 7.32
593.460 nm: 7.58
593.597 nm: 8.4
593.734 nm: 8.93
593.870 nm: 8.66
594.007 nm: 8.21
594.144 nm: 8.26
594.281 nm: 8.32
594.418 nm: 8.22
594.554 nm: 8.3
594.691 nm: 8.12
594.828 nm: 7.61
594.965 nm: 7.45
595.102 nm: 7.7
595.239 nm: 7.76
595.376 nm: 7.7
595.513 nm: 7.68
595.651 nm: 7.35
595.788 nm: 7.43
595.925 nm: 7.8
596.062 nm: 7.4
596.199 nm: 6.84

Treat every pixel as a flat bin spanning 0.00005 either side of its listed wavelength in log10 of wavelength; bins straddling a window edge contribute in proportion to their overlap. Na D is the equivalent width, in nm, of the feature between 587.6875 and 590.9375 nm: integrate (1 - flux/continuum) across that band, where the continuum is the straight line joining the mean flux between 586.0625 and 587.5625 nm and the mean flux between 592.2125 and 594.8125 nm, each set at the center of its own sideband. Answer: 0.53 nm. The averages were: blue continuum 7.91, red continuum 7.73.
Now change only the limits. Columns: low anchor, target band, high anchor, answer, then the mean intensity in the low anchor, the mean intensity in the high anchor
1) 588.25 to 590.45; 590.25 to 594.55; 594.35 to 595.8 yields -0.297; 6.22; 7.77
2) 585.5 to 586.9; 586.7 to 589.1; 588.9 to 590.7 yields -0.101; 7.58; 6.21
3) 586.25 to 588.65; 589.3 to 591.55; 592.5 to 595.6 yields 0.257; 7.65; 7.76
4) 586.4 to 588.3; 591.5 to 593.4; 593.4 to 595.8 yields 0.166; 7.81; 7.99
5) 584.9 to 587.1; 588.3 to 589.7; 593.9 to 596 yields 0.269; 7.34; 7.87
